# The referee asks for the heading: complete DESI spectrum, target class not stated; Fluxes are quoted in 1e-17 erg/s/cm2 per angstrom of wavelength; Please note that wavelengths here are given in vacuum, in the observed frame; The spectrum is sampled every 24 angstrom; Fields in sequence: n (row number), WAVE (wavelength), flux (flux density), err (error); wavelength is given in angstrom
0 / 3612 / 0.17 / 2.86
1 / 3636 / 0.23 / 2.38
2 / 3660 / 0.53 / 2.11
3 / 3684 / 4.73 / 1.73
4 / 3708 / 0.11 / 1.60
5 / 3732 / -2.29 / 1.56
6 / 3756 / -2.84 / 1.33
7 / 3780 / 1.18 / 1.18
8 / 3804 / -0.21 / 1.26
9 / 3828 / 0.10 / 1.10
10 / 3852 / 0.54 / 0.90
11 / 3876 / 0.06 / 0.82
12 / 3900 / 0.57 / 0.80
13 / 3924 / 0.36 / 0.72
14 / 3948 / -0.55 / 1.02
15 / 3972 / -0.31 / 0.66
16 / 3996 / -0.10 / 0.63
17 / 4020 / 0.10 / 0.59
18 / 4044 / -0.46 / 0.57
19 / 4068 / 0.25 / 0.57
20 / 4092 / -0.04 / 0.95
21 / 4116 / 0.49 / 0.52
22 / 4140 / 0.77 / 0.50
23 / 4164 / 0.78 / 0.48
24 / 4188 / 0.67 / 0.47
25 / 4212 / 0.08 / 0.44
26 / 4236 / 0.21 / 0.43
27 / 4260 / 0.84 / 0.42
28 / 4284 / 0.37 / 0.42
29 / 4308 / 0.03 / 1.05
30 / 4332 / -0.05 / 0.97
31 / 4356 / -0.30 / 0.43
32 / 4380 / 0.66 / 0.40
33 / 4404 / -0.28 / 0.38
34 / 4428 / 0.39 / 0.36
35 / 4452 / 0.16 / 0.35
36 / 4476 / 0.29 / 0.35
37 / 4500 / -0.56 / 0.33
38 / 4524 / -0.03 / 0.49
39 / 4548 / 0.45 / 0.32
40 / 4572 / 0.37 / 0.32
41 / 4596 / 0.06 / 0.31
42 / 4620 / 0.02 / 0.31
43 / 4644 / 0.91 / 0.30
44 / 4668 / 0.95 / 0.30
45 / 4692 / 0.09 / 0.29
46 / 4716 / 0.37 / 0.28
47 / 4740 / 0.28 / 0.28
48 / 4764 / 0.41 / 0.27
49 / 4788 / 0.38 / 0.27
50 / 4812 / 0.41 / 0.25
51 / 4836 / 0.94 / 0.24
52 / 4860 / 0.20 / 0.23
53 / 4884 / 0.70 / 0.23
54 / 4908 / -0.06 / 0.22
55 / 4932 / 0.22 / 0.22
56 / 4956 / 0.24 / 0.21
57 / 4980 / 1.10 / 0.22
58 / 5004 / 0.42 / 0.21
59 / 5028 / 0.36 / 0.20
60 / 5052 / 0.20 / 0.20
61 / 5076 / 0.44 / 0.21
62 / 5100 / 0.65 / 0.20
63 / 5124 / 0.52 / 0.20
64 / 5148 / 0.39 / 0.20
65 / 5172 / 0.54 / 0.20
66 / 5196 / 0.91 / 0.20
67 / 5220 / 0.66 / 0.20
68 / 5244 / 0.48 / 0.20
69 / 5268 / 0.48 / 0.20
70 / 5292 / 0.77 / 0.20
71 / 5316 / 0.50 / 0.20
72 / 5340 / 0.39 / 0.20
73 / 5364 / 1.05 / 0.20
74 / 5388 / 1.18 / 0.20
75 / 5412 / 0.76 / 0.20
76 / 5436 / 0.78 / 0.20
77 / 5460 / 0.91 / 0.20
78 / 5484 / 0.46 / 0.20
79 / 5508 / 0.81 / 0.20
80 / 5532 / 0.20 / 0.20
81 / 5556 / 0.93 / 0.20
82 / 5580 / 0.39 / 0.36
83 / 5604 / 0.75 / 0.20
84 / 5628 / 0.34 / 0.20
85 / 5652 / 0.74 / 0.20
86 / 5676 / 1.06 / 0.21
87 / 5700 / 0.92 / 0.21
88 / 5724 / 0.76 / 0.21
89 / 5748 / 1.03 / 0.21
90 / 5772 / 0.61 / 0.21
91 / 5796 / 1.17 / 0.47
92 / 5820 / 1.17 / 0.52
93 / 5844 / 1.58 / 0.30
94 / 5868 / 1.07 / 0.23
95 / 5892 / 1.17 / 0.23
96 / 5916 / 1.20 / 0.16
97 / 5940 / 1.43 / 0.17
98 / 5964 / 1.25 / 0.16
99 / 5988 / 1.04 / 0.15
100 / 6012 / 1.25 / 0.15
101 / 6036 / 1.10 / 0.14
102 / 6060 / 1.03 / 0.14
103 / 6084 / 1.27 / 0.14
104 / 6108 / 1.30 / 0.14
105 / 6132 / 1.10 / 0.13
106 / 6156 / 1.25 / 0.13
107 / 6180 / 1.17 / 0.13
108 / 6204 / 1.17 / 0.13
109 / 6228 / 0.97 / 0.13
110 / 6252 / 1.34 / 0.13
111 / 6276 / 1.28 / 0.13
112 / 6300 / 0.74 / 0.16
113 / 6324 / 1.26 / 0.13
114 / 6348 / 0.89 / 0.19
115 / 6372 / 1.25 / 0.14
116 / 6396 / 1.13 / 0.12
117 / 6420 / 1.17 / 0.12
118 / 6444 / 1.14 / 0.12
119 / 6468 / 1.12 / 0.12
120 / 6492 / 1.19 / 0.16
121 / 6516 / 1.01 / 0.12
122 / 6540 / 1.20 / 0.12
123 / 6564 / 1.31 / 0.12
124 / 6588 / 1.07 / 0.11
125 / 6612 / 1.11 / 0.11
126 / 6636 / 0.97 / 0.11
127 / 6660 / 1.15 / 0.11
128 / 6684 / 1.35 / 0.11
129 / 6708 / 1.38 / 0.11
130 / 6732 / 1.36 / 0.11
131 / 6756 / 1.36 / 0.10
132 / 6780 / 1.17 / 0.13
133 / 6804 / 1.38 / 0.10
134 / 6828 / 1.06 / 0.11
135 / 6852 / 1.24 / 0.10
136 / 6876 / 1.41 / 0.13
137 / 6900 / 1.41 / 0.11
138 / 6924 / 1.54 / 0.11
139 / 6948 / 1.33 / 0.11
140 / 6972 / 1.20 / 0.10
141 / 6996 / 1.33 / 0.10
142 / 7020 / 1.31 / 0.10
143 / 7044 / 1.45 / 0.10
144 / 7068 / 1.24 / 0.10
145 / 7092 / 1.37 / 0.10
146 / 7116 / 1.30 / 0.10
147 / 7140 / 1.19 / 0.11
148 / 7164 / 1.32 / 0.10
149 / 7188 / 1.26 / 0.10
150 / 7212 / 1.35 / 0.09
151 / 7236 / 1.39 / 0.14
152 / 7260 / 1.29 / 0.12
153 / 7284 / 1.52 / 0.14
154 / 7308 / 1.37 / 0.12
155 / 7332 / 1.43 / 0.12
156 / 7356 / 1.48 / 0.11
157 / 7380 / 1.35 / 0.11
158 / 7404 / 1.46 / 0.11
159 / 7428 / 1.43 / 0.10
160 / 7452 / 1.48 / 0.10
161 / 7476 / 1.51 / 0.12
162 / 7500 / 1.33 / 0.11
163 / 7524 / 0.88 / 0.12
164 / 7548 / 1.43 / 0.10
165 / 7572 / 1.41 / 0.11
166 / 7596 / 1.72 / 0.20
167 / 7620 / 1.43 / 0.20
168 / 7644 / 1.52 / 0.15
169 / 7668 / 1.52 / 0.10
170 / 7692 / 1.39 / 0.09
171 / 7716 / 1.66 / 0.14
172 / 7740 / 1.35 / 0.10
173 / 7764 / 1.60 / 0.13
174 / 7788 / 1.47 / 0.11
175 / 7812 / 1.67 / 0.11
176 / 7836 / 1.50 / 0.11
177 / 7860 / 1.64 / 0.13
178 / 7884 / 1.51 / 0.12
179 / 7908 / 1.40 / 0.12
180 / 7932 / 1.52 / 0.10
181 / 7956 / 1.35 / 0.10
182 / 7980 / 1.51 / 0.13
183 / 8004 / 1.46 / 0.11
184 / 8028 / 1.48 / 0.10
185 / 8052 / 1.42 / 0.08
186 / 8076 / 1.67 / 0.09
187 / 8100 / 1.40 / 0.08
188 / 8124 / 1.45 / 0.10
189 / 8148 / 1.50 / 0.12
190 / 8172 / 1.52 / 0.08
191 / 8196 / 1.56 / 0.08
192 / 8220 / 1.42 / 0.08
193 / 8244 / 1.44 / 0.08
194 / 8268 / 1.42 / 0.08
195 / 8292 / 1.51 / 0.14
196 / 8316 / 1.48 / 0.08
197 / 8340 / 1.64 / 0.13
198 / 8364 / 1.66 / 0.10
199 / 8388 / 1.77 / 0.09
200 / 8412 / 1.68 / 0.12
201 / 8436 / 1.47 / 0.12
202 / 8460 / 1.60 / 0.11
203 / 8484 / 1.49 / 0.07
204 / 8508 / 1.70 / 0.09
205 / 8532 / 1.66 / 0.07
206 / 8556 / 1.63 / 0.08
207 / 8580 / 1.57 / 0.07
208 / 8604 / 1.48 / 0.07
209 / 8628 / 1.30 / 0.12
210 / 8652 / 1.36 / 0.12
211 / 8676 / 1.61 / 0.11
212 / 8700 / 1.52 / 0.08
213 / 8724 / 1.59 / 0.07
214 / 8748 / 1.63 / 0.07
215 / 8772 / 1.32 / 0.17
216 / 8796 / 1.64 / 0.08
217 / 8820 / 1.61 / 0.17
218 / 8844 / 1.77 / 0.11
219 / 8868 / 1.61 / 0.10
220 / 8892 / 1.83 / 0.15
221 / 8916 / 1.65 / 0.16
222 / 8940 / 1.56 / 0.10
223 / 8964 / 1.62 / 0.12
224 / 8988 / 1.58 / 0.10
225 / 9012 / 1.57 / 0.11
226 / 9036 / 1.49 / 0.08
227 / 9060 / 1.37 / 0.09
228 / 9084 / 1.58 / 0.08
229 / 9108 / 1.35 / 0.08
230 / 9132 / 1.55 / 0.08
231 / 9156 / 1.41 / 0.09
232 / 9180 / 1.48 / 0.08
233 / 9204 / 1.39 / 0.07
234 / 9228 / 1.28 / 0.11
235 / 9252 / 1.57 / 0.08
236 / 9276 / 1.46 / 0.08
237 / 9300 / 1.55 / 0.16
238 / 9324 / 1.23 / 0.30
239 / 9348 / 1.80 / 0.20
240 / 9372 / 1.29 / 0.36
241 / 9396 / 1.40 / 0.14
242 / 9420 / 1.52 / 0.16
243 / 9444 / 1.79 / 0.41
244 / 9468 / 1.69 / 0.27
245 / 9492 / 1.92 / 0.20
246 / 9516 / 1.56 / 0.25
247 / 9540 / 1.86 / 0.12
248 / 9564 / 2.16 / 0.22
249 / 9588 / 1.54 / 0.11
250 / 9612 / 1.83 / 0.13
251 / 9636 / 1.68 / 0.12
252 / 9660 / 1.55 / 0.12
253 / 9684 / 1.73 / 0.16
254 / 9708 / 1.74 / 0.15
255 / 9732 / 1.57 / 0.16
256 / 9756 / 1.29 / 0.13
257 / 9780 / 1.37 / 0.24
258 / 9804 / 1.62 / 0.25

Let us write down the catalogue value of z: 0.28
